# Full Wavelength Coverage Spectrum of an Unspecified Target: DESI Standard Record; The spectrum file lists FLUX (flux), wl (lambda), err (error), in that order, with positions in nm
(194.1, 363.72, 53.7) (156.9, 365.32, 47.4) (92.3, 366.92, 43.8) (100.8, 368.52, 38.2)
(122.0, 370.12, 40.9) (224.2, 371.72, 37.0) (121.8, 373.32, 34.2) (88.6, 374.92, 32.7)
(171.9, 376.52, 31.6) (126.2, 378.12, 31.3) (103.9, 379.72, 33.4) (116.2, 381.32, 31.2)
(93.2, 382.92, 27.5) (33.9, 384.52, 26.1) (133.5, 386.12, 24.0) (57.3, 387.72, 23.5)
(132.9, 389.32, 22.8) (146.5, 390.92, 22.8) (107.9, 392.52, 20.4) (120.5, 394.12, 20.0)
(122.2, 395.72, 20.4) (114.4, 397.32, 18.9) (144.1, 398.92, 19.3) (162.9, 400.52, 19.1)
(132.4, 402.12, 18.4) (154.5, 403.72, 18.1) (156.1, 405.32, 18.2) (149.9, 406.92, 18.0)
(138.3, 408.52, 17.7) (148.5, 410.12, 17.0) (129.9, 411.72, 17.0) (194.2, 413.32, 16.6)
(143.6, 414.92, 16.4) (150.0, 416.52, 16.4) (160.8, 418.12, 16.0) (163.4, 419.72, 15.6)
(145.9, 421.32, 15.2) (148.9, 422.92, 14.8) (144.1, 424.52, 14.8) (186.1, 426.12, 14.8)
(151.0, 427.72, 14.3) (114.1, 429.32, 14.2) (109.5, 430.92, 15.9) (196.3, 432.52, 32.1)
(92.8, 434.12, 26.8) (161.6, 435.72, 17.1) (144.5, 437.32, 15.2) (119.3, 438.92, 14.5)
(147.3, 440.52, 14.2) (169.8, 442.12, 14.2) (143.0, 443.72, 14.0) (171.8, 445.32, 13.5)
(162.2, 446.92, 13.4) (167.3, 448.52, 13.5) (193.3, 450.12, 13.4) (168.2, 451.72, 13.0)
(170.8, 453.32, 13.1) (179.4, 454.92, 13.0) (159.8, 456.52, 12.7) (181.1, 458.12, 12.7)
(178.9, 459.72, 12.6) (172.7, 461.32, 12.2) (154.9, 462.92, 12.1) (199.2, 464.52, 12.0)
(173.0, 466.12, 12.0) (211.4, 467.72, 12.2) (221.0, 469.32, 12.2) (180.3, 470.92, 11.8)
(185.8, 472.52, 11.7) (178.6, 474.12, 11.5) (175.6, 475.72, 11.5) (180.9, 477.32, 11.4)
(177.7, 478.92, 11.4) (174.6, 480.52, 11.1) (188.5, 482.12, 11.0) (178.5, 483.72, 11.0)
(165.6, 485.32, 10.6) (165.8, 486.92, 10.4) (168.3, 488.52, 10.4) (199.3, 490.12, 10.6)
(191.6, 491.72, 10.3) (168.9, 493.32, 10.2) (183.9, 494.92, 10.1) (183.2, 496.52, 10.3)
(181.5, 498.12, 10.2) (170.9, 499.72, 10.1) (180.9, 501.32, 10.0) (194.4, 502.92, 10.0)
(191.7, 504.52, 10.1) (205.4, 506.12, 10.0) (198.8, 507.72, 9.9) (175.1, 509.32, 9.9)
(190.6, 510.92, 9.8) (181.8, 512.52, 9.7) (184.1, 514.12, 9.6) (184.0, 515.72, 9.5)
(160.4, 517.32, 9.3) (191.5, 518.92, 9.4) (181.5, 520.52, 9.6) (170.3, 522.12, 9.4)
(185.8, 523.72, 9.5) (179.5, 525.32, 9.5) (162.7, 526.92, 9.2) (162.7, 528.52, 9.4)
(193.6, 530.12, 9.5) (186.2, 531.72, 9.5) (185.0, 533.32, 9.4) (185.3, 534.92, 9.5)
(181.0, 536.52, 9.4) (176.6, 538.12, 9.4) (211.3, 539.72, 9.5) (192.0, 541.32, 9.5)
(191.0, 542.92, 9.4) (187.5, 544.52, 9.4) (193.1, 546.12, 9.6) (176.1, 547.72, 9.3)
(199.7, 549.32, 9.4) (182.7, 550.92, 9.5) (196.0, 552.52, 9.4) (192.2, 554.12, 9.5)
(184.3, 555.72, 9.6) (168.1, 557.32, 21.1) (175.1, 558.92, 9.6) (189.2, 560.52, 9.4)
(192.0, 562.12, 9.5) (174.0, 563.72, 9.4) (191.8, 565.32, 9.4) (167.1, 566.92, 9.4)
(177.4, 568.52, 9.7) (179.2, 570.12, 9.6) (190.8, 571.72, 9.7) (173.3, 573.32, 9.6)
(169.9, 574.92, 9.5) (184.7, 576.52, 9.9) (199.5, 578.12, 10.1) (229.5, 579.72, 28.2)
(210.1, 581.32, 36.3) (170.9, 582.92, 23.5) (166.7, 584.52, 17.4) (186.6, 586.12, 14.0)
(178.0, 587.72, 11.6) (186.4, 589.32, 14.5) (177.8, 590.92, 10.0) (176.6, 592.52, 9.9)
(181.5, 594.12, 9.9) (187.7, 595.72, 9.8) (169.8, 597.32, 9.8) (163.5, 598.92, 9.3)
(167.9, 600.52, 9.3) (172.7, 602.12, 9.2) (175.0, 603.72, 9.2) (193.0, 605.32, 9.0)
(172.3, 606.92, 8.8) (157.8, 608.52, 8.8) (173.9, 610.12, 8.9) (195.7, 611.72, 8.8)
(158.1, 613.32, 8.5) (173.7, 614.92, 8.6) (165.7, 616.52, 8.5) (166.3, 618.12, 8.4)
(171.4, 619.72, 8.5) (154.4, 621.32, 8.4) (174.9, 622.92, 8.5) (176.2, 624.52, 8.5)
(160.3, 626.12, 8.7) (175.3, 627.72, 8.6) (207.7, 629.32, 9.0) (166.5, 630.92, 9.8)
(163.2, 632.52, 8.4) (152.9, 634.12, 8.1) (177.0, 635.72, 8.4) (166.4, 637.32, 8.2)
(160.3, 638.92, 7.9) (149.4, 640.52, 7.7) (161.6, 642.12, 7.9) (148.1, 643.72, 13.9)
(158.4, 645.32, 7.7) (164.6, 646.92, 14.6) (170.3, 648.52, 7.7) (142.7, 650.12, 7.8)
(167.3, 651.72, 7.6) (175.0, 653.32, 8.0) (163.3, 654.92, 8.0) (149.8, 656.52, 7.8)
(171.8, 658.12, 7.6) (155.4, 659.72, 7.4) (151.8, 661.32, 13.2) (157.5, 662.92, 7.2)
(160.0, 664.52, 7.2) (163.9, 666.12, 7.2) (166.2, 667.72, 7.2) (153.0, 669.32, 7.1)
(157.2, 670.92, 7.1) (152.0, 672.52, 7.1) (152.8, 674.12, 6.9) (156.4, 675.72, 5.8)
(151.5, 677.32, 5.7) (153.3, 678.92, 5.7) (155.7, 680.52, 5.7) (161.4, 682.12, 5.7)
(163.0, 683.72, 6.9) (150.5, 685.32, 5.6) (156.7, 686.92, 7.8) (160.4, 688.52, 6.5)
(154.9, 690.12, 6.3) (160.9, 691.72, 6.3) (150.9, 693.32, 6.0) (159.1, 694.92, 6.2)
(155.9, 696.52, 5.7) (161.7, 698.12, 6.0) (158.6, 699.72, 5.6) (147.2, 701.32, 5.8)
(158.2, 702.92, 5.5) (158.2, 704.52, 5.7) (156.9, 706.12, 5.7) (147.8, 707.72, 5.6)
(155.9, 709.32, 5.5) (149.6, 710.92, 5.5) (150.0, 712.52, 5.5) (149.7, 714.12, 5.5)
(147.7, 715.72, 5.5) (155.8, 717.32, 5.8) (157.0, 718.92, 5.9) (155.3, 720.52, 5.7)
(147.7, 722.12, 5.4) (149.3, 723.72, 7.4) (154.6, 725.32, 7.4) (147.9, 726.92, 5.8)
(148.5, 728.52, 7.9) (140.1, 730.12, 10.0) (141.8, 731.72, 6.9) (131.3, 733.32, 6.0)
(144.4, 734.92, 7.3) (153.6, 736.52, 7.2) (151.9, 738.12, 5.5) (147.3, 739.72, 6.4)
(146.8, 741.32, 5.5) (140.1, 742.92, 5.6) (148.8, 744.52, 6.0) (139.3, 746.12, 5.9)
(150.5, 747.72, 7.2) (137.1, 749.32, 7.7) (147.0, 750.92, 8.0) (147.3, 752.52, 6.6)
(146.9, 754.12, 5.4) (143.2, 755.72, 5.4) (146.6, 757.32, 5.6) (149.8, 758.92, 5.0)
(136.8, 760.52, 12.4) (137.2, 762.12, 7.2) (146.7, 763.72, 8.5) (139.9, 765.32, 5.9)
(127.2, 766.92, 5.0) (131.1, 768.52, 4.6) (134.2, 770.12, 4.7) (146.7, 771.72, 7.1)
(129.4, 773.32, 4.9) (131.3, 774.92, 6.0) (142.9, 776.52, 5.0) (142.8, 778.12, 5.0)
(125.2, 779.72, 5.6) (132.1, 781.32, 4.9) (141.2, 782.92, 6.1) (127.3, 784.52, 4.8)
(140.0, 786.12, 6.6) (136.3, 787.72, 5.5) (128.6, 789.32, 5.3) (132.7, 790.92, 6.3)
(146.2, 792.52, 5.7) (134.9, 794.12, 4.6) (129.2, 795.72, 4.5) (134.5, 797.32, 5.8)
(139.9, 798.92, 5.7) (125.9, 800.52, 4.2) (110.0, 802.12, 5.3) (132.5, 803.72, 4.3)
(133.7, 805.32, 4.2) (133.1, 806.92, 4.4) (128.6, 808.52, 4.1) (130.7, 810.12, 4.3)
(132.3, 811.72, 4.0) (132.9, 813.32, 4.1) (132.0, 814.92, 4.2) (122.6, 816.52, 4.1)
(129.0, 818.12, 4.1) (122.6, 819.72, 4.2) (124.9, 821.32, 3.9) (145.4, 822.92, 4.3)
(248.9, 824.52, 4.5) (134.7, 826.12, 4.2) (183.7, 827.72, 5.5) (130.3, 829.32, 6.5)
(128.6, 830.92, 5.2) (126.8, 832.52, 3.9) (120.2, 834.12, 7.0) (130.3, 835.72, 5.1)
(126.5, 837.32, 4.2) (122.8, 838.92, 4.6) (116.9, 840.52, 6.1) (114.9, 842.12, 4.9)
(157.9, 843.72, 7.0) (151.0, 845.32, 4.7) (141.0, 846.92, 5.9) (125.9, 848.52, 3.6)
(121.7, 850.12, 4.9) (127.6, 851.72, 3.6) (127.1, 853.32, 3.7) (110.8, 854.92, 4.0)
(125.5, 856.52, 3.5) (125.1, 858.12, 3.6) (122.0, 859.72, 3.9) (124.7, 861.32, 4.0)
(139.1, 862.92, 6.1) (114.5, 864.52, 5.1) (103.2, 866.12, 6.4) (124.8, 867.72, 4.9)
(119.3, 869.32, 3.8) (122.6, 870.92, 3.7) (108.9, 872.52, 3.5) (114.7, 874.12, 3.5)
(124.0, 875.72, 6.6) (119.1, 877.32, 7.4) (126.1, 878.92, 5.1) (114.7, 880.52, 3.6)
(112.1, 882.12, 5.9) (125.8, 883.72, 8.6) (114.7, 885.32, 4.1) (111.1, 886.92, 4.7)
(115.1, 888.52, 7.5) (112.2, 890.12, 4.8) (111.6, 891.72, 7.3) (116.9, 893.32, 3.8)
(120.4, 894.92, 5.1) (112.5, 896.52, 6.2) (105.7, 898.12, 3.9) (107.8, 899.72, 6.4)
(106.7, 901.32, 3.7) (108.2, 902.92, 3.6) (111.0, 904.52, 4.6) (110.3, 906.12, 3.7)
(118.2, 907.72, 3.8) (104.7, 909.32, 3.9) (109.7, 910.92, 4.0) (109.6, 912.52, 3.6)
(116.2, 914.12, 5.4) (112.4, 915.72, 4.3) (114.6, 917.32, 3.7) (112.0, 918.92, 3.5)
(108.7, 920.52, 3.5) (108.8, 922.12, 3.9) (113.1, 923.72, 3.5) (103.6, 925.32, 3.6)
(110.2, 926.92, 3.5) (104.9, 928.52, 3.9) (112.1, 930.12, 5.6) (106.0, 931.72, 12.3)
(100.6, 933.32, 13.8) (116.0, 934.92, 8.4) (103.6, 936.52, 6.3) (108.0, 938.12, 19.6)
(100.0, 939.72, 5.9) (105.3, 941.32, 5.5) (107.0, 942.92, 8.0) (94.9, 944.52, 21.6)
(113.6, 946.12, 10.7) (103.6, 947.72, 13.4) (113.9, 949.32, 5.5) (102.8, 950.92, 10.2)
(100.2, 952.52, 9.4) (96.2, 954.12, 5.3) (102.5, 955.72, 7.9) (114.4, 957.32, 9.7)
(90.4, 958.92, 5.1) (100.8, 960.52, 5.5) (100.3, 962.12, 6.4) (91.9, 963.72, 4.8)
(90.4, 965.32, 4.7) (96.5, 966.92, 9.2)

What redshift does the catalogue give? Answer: 0.257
